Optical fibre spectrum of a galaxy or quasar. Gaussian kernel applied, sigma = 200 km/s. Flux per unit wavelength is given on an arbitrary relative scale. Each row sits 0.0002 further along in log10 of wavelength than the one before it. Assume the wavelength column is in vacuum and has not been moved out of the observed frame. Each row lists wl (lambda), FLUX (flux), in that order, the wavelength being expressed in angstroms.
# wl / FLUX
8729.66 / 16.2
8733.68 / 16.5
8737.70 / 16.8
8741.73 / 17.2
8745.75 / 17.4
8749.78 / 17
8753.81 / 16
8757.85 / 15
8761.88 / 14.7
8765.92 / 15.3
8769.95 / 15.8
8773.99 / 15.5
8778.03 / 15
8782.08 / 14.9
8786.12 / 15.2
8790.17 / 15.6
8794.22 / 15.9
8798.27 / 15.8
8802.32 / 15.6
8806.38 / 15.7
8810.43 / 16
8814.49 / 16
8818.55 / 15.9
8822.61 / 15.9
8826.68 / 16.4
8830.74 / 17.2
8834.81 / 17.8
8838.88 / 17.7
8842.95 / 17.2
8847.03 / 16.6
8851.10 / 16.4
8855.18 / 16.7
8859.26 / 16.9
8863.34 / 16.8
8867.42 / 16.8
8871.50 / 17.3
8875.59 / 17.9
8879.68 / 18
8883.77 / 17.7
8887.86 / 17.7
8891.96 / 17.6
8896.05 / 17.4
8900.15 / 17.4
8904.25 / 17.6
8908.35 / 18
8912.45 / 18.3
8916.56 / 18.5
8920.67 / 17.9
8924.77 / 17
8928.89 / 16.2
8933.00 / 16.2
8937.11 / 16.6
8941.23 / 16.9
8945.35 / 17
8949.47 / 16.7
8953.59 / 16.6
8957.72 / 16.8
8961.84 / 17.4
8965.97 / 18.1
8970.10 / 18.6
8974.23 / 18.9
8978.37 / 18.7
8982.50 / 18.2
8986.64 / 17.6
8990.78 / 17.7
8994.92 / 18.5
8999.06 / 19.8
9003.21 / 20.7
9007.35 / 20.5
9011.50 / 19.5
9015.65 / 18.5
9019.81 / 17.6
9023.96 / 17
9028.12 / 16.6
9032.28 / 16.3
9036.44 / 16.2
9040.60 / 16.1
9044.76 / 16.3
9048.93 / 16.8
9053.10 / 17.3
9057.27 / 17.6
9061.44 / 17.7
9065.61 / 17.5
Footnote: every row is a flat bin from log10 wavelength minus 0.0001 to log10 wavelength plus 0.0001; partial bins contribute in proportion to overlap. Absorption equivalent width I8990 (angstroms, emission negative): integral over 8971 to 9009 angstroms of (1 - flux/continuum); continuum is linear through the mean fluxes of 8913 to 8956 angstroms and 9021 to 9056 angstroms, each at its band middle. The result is -4.8 angstroms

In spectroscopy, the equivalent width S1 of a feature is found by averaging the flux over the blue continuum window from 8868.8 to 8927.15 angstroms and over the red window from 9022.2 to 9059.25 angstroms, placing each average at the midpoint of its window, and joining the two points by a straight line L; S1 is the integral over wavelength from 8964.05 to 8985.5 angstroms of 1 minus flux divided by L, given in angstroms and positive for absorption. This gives -1.6 angstroms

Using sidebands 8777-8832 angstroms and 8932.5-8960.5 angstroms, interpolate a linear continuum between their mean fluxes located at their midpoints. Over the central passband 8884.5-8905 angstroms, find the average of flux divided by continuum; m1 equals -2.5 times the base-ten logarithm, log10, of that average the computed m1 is -0.07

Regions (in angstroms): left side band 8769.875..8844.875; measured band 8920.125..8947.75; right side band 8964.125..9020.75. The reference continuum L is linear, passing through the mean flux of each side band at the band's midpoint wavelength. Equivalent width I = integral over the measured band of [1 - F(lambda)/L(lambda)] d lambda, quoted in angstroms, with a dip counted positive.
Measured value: 1.80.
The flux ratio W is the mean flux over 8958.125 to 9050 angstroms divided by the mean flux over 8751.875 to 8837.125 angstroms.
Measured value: 1.1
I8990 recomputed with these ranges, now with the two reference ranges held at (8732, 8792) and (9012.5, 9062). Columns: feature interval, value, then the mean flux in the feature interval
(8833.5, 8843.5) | -0.9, 17.6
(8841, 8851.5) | -0.4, 16.8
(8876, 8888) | -1.1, 17.8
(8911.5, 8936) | -1.1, 17.3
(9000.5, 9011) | -2.2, 20.4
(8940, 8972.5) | -1.2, 17.3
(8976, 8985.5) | -0.9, 18.4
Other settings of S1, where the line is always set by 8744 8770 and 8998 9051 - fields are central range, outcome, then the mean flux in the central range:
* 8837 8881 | -1.3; 17.1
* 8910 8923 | -0.9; 18.2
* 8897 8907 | -0.4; 17.5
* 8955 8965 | 0.1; 17.2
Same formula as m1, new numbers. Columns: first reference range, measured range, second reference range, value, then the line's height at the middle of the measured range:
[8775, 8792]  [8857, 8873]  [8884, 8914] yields 0.00 mag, 17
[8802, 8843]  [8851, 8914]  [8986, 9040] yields -0.03 mag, 17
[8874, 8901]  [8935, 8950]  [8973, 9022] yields 0.09 mag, 18.3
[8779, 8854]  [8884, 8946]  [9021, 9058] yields -0.06 mag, 16.4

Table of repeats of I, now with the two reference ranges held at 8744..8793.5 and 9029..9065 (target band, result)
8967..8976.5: -1.26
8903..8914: -1.20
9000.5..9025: -3.54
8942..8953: -0.29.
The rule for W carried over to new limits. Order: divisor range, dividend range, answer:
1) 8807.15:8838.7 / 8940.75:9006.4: 1.10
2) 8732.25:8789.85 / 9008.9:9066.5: 1.09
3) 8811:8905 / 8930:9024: 1.06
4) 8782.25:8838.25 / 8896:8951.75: 1.07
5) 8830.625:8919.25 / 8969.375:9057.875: 1.03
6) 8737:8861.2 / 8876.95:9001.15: 1.09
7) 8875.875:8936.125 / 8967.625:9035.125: 1.05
